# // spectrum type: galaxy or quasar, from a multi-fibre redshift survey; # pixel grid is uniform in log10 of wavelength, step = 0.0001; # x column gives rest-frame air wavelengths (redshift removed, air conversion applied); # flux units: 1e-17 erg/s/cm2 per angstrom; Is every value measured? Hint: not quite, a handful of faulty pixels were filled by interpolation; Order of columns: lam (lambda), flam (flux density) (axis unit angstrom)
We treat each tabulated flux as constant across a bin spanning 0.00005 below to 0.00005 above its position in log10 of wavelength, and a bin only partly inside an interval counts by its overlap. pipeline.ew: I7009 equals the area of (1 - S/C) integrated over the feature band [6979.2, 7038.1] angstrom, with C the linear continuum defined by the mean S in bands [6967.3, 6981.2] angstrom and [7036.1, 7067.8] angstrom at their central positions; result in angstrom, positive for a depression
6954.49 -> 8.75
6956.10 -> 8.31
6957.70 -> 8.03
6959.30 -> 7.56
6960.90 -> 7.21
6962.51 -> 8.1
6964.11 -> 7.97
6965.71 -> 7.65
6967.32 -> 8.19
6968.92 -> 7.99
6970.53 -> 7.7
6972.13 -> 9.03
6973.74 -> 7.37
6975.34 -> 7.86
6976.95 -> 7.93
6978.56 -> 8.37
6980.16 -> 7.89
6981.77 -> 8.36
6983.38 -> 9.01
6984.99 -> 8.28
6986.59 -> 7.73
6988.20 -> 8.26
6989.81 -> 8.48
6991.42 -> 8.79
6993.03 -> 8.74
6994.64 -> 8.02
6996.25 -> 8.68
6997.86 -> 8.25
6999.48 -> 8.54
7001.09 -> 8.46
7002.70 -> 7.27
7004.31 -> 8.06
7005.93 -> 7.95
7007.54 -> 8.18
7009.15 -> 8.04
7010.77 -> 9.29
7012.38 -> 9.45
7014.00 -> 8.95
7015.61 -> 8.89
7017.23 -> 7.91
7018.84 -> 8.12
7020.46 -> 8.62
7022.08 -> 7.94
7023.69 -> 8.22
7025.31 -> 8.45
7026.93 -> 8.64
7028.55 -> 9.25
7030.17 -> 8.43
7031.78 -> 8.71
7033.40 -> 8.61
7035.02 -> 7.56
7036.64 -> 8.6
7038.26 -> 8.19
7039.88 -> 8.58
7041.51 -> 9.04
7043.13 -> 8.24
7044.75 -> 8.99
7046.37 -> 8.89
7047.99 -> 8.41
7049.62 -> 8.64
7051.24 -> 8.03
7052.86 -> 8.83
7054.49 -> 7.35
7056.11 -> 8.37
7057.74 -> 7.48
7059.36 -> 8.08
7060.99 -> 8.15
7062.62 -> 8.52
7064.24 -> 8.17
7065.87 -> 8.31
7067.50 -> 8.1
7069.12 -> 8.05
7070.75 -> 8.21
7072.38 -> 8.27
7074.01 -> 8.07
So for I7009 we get -1.66 angstrom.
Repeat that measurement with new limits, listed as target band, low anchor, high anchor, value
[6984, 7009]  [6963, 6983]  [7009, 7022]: 0.4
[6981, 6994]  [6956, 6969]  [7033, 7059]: -0.7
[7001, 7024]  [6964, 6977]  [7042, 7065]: -0.6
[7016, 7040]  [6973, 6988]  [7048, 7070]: -0.7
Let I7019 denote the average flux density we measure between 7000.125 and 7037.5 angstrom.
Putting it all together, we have 8.42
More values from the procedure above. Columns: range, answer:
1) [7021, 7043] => 8.47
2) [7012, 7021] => 8.62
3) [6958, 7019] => 8.23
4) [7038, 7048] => 8.66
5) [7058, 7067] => 8.19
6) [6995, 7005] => 8.2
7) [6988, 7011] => 8.31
